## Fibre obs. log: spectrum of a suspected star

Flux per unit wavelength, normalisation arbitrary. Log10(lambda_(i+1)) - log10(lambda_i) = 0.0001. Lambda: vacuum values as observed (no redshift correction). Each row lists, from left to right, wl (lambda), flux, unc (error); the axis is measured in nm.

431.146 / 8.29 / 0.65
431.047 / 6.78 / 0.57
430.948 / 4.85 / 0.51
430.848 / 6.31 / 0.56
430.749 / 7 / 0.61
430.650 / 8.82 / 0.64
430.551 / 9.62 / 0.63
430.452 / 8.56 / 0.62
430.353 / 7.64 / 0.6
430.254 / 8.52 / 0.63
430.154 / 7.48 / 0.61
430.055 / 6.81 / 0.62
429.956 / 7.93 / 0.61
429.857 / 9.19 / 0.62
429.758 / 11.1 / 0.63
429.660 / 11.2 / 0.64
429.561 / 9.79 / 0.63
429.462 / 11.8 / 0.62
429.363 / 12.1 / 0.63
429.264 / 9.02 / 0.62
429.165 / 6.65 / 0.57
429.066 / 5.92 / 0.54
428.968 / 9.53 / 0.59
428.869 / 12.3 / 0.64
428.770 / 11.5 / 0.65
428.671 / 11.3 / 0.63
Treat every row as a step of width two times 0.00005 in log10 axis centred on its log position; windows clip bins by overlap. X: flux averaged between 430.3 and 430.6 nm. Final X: 8.61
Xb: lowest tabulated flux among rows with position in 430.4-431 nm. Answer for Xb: 4.85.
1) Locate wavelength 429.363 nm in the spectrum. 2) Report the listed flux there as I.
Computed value 12.1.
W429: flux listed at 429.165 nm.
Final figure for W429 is 6.65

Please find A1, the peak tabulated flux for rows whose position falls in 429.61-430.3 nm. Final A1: 11.2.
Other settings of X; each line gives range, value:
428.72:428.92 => 11.8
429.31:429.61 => 11.2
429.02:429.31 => 7.18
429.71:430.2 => 8.5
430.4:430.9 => 8.05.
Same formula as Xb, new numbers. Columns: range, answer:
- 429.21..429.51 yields 9.02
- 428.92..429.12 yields 5.92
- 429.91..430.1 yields 6.81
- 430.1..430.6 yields 7.48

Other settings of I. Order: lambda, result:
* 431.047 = 6.78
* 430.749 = 7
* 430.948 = 4.85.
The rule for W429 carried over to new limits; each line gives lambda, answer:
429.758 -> 11.1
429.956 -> 7.93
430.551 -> 9.62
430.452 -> 8.56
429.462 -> 11.8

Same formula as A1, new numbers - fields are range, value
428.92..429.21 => 9.53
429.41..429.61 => 11.8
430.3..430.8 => 9.62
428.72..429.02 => 12.3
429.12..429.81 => 12.1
